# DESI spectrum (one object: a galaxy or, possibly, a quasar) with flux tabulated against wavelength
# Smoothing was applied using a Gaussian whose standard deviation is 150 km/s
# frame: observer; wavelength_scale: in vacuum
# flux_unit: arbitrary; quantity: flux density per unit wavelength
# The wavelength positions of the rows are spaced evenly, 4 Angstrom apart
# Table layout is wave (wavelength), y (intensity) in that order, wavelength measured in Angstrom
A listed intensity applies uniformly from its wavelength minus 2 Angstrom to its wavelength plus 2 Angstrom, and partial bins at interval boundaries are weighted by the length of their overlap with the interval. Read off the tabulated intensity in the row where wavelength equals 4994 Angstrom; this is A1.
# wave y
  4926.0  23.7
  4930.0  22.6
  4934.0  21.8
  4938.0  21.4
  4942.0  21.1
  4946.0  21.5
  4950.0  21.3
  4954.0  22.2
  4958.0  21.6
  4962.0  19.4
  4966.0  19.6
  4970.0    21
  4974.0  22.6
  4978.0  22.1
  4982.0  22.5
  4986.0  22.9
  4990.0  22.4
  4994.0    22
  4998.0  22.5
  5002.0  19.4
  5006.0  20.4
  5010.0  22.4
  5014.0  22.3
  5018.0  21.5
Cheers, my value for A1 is 22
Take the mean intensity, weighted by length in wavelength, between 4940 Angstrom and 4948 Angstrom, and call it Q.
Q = 21.3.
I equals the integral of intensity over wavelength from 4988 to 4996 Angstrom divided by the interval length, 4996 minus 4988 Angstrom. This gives 22.2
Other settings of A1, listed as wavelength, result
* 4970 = 21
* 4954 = 22.2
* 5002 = 19.4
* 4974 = 22.6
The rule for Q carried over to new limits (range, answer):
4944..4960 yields 21.6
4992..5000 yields 22.2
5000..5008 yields 19.9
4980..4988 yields 22.7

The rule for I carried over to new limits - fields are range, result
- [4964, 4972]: 20.3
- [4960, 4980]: 20.9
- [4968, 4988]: 22.2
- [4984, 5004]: 21.8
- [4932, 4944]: 21.4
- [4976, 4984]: 22.3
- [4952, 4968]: 20.7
